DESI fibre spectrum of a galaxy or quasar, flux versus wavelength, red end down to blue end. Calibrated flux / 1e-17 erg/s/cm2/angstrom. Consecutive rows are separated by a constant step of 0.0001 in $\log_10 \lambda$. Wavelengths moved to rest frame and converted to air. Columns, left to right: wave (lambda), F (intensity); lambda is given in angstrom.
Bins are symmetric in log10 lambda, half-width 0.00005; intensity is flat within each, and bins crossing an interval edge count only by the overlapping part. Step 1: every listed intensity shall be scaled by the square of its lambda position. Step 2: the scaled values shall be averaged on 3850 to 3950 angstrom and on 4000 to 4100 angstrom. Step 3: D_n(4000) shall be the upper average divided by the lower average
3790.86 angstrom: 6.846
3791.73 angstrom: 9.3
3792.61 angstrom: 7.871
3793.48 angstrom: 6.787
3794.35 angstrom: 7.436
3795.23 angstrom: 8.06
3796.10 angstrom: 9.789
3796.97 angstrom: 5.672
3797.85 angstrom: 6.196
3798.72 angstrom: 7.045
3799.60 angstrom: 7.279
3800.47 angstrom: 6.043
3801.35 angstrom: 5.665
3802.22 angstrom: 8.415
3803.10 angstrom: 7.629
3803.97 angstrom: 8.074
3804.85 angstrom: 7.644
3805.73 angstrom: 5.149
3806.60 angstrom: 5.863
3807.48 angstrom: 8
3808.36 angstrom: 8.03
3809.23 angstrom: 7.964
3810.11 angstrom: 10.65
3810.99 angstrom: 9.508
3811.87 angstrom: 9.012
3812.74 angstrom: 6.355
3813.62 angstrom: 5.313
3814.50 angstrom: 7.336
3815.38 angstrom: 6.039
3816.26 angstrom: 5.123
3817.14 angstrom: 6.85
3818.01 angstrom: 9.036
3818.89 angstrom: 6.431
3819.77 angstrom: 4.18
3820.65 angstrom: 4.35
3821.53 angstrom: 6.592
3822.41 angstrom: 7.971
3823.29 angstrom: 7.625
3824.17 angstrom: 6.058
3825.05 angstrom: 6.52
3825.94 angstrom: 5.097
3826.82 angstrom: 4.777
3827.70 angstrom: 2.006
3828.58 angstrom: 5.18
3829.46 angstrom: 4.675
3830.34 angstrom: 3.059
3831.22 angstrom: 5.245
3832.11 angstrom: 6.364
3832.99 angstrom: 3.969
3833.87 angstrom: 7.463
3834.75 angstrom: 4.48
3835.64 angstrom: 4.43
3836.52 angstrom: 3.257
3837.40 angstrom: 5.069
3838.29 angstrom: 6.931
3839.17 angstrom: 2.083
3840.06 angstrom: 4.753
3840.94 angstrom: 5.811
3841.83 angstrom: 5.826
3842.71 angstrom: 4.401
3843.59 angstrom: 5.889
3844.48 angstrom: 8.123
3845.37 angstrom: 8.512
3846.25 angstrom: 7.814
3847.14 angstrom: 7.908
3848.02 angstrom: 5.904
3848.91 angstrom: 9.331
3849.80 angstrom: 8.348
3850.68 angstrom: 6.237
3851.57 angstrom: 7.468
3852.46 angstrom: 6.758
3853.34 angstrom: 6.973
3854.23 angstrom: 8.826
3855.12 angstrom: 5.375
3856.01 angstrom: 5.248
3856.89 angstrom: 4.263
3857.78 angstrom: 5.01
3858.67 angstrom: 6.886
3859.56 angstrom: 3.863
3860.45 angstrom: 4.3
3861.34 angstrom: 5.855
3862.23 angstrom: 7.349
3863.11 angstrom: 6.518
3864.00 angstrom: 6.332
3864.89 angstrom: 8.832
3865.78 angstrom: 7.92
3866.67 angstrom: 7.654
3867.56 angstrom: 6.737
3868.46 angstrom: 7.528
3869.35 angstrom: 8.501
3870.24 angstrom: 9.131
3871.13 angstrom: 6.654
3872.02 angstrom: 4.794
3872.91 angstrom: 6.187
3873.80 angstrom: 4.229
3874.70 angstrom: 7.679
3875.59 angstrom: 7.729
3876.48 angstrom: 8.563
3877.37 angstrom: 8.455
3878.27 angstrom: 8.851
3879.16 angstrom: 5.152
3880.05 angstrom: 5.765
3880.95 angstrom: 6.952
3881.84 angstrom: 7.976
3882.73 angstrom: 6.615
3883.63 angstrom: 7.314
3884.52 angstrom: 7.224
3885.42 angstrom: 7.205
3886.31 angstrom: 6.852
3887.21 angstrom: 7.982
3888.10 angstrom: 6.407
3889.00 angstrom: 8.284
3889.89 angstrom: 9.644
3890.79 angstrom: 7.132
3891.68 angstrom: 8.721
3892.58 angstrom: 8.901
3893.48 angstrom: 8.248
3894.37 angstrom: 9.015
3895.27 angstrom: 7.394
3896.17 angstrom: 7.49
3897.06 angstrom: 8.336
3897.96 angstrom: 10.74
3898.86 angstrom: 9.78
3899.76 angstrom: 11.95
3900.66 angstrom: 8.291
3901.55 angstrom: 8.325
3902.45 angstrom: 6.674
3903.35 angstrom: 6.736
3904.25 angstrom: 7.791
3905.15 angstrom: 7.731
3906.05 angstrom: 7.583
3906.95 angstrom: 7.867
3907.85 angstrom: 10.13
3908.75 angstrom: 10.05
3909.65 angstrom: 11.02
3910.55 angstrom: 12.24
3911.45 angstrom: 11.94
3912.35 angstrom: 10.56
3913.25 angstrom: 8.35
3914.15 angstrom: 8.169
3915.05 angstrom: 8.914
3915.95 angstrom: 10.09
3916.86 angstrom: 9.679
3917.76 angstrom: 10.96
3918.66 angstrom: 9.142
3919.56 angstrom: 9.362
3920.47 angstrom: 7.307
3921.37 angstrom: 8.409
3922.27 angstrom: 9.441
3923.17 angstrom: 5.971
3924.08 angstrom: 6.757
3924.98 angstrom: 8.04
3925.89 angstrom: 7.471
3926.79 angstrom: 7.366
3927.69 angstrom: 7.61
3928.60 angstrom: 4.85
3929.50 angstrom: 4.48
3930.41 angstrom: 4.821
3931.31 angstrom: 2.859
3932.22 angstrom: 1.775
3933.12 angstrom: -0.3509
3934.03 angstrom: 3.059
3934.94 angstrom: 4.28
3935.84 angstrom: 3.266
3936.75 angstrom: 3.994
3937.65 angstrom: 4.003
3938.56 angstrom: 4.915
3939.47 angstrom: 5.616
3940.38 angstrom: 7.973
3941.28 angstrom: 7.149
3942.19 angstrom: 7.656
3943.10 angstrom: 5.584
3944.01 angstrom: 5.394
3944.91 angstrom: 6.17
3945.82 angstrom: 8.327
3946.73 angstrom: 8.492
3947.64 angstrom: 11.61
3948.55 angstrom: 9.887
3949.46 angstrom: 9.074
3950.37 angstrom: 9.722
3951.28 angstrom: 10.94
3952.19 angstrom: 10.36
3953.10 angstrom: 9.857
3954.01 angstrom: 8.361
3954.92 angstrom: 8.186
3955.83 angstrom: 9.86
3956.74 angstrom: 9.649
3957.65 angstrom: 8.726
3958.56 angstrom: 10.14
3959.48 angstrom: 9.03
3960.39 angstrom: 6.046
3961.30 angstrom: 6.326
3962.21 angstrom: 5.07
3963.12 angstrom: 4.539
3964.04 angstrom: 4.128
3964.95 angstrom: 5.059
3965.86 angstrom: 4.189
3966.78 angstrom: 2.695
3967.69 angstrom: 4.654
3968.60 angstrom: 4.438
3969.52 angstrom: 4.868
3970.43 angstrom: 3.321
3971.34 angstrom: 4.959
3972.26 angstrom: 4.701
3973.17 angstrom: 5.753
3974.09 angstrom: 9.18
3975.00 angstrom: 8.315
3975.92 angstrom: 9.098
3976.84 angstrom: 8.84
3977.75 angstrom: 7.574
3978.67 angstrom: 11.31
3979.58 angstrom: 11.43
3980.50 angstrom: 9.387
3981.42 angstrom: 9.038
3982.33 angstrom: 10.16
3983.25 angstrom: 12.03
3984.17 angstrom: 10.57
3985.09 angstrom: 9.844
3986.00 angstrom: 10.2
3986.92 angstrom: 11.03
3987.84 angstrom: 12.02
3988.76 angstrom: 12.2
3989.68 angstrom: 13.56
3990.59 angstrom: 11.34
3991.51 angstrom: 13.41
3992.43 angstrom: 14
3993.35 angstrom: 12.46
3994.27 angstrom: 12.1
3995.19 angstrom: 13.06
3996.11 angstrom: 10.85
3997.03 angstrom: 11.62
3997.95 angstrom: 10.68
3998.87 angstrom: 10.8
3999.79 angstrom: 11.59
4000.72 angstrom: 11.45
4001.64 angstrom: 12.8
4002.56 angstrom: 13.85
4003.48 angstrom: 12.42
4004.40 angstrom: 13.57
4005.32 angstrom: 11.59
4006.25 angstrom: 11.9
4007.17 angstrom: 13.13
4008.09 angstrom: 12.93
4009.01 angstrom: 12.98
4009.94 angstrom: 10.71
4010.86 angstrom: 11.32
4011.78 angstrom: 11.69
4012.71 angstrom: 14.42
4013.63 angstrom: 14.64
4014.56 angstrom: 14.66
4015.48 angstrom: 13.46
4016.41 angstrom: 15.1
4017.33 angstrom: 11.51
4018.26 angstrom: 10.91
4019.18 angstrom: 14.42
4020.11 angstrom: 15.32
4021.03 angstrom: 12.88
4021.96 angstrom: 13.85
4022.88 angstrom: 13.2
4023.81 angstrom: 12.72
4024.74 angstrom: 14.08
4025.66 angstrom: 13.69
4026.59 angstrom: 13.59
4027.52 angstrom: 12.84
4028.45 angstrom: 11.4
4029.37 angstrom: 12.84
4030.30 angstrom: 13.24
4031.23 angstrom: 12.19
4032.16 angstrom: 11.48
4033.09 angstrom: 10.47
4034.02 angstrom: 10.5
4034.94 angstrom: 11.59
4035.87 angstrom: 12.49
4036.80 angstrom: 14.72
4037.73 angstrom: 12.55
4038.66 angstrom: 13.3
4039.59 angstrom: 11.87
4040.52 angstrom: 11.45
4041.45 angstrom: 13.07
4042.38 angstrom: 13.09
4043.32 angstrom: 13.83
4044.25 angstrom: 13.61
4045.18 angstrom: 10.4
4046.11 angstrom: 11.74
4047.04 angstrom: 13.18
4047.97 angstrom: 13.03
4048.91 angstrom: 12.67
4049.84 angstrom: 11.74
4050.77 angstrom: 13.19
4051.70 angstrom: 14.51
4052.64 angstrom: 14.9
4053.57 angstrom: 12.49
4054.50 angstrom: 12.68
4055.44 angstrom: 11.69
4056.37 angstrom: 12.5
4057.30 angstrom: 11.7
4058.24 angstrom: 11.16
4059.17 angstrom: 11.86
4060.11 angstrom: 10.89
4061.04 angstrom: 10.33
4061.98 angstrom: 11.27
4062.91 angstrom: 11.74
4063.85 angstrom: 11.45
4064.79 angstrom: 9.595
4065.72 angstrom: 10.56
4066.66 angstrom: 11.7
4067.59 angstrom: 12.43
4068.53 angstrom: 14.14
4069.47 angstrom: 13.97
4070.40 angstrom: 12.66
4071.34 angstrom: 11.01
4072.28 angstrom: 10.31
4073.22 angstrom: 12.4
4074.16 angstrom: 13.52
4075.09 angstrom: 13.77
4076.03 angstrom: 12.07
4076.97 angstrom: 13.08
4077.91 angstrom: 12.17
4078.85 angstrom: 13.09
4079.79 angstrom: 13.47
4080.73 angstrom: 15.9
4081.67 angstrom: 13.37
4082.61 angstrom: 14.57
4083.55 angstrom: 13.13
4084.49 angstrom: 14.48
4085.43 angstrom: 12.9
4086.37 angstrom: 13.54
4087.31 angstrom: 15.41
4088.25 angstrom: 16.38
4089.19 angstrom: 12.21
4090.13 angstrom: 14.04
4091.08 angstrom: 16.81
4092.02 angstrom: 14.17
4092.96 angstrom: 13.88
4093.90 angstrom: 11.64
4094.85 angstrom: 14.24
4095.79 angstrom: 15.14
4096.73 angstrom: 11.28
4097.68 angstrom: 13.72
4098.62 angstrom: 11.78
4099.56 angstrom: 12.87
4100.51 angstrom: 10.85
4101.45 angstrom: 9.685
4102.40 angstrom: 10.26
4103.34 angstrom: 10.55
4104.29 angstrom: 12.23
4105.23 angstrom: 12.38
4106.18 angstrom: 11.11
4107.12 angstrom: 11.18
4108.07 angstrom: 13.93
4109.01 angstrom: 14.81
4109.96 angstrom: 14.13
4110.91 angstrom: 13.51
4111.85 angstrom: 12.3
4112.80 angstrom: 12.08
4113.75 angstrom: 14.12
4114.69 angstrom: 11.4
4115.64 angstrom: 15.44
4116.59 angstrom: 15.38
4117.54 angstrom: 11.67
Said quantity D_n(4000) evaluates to 1.9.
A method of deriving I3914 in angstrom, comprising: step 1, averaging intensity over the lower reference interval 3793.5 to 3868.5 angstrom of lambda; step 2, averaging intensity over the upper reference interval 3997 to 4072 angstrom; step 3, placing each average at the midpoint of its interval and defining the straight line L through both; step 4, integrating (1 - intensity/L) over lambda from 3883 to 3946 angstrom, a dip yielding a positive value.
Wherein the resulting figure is 9.49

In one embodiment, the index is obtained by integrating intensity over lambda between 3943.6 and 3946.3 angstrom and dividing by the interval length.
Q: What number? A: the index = 6.68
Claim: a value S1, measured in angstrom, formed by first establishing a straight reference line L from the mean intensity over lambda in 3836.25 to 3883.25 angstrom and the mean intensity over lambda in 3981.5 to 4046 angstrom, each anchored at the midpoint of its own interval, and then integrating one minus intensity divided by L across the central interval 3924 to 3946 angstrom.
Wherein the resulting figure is 9.8 angstrom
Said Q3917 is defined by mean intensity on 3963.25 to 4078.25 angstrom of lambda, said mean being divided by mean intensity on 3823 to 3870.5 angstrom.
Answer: 1.87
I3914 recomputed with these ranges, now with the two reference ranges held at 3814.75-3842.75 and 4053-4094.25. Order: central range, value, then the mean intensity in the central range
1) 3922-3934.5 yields 4.7 angstrom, 5.23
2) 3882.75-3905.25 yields -2.4 angstrom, 8.14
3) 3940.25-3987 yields 7.8 angstrom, 7.88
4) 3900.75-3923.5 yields -3.1 angstrom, 8.99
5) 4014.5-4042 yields -3.4 angstrom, 12.8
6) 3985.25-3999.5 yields -2.2 angstrom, 11.9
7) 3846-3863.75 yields -1.0 angstrom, 6.5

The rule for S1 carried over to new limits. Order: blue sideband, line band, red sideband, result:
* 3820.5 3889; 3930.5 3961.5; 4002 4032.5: 9.76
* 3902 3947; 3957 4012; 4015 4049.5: 4.29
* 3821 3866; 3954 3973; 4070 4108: 6.62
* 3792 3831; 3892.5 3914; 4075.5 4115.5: -0.66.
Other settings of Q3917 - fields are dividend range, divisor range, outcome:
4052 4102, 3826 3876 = 2.09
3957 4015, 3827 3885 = 1.56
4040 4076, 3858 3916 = 1.56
